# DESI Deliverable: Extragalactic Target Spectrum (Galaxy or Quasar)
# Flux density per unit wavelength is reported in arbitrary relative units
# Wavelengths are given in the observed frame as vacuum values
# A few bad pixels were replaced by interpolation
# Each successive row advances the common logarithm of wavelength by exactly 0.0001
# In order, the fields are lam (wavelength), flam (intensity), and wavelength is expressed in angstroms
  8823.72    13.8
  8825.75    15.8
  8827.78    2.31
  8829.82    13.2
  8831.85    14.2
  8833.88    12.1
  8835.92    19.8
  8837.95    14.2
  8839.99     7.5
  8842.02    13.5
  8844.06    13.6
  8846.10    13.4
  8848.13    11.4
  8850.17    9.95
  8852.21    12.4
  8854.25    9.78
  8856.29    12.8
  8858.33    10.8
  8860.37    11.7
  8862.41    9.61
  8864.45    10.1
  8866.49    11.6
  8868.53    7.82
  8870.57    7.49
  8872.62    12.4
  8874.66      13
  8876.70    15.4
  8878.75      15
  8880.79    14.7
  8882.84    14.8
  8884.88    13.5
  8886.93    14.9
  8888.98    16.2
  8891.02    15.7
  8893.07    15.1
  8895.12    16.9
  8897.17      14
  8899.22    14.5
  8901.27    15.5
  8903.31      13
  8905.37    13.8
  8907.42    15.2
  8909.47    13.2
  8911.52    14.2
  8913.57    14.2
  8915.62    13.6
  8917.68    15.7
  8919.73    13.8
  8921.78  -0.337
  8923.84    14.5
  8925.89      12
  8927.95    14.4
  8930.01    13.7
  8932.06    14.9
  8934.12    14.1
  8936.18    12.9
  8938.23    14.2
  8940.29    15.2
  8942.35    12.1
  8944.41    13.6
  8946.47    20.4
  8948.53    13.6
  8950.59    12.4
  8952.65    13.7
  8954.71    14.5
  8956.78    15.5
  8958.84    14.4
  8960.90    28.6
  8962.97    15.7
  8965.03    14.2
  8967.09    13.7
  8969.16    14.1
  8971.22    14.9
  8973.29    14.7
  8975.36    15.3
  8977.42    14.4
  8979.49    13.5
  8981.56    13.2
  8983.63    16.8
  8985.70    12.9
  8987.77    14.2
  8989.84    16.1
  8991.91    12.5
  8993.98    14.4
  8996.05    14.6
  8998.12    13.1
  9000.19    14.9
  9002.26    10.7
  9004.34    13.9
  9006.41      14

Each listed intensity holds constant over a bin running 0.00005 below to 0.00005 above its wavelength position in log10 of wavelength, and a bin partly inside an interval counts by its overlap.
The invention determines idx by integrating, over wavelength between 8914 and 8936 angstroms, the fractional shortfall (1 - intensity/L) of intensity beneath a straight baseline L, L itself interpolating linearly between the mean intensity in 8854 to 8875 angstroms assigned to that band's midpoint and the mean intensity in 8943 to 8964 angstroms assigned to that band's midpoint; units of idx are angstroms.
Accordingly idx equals 2.6 angstroms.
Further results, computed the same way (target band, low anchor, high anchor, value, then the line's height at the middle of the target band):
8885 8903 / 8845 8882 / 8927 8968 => -3.2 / 12.9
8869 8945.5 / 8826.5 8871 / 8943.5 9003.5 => -4.0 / 13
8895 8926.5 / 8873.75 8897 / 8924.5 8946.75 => 2.8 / 14.5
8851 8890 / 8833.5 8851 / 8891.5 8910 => 4.1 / 13.7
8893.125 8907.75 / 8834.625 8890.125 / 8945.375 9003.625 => -1.5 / 13.3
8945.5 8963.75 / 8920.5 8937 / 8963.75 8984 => -4.2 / 13.4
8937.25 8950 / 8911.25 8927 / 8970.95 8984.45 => -1.5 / 13.2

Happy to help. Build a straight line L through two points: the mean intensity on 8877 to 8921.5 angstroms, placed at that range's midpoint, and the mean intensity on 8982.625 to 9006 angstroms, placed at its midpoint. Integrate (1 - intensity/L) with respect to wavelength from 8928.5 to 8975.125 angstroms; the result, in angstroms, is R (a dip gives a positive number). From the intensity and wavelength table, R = -2.9 angstroms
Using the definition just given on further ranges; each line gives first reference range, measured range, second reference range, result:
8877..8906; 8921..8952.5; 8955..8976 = 4.66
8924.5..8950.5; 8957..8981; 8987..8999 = -2.59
